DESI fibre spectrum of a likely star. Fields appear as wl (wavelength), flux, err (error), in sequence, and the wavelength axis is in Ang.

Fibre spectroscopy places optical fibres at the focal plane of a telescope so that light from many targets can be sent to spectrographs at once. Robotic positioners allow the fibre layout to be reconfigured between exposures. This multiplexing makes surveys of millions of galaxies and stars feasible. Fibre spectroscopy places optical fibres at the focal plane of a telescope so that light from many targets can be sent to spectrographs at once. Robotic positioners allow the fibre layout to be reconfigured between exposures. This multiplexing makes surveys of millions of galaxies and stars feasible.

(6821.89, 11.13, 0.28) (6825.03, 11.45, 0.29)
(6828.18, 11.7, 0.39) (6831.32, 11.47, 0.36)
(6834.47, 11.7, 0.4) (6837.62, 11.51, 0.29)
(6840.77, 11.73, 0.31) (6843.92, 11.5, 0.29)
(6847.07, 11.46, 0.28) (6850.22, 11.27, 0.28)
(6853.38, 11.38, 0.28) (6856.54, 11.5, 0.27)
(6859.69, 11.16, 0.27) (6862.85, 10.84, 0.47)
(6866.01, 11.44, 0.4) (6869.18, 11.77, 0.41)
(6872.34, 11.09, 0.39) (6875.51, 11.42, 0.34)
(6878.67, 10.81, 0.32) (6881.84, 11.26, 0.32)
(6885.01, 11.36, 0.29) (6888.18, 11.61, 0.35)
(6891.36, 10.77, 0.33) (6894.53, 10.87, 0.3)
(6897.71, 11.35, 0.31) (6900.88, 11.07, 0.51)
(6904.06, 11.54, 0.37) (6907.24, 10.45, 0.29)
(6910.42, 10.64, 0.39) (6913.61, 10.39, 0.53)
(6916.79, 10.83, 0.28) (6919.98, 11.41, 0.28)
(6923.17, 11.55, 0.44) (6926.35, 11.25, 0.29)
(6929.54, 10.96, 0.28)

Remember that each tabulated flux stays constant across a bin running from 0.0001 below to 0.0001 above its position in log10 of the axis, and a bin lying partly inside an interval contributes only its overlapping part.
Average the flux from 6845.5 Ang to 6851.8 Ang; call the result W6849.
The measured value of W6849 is 11.4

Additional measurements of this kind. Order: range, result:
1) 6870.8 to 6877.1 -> 11.3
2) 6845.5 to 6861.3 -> 11.4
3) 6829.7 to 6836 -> 11.6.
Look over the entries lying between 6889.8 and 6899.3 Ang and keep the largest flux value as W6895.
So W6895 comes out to 11.35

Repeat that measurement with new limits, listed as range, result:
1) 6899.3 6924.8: 11.55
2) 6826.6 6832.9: 11.7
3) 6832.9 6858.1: 11.73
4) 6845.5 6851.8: 11.46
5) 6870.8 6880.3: 11.42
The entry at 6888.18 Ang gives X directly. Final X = 11.61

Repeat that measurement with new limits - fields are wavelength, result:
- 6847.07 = 11.46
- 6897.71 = 11.35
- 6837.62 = 11.51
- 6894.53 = 10.87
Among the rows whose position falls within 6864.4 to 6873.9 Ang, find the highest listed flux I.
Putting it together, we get 11.77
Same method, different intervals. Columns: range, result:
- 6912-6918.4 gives 10.83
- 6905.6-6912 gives 10.64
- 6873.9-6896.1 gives 11.61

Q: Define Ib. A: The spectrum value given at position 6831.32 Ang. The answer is 11.47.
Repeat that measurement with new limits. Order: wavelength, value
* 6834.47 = 11.7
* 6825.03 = 11.45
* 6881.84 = 11.26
